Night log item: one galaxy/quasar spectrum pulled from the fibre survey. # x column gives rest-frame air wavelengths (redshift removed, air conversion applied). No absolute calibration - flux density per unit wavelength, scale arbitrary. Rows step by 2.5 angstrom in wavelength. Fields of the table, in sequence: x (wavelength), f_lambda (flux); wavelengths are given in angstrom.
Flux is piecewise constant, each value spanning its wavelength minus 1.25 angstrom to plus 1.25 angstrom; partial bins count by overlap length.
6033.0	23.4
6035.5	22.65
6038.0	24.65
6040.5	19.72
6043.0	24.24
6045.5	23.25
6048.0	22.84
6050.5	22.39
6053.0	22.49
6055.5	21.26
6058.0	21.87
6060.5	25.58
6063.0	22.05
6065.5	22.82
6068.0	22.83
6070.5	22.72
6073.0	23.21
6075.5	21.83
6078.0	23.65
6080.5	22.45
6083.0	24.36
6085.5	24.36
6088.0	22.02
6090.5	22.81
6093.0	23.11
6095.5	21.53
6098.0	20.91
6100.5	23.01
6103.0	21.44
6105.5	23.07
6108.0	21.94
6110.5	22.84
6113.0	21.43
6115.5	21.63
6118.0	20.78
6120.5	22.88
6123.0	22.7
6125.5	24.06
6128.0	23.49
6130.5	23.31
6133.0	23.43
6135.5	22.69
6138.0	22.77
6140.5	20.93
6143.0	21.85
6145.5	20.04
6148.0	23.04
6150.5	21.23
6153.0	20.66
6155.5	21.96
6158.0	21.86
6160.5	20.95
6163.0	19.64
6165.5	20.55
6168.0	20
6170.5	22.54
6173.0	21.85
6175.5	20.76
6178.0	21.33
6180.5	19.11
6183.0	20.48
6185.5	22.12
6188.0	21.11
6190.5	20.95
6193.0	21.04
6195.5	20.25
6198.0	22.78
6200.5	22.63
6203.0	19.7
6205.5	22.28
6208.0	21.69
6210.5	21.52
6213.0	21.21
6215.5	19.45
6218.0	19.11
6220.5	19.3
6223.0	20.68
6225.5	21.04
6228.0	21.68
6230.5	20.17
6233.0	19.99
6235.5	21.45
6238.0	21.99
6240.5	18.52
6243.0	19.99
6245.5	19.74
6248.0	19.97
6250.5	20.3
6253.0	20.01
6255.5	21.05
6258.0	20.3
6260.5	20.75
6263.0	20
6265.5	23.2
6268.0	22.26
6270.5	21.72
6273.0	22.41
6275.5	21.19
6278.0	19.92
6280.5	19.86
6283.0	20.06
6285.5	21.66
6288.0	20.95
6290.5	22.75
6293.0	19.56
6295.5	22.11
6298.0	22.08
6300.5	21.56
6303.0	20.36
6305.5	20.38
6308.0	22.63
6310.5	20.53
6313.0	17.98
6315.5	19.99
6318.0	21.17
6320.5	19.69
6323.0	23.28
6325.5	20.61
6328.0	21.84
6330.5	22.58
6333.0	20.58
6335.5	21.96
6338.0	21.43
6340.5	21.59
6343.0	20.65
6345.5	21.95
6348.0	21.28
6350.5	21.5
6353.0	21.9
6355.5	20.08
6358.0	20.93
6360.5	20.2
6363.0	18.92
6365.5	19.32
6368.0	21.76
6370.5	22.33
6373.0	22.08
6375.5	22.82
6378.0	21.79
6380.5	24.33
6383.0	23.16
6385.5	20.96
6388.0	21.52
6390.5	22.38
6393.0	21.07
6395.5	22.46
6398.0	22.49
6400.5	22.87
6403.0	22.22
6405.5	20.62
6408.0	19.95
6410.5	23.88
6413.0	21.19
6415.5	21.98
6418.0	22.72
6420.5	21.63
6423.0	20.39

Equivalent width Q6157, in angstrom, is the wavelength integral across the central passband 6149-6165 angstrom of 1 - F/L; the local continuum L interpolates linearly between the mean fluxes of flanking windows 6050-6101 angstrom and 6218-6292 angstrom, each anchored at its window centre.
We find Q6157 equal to 0.57 angstrom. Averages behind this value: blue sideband 22.7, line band 21.1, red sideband 20.8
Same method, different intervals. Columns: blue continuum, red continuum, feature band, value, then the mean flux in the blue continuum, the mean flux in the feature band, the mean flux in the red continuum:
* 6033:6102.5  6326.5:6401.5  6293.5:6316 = 1.04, 22.8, 20.8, 21.6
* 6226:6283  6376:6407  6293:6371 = 1.82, 20.7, 21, 22.2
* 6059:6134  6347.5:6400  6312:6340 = 0.96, 22.7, 21.1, 21.6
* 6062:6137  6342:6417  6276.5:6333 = 2.39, 22.6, 21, 21.6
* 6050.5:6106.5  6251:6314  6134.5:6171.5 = 1.20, 22.7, 21.4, 21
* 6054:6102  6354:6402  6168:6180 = 0.59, 22.7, 21.3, 21.7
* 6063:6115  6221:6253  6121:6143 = -0.90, 22.6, 22.9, 20.4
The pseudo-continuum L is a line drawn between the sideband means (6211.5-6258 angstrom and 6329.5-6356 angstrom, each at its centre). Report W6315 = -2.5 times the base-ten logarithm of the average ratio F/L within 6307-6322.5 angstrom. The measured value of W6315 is 0.037 mag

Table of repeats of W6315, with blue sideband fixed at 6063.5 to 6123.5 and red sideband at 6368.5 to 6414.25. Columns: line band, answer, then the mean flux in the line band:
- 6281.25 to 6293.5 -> 0.06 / 21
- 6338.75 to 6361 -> 0.05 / 21.2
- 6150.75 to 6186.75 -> 0.07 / 21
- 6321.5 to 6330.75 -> 0.01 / 22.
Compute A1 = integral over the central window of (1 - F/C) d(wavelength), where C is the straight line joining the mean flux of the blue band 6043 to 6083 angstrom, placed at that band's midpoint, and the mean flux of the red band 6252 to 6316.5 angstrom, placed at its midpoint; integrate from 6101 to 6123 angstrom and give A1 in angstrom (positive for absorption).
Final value 0.4 angstrom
